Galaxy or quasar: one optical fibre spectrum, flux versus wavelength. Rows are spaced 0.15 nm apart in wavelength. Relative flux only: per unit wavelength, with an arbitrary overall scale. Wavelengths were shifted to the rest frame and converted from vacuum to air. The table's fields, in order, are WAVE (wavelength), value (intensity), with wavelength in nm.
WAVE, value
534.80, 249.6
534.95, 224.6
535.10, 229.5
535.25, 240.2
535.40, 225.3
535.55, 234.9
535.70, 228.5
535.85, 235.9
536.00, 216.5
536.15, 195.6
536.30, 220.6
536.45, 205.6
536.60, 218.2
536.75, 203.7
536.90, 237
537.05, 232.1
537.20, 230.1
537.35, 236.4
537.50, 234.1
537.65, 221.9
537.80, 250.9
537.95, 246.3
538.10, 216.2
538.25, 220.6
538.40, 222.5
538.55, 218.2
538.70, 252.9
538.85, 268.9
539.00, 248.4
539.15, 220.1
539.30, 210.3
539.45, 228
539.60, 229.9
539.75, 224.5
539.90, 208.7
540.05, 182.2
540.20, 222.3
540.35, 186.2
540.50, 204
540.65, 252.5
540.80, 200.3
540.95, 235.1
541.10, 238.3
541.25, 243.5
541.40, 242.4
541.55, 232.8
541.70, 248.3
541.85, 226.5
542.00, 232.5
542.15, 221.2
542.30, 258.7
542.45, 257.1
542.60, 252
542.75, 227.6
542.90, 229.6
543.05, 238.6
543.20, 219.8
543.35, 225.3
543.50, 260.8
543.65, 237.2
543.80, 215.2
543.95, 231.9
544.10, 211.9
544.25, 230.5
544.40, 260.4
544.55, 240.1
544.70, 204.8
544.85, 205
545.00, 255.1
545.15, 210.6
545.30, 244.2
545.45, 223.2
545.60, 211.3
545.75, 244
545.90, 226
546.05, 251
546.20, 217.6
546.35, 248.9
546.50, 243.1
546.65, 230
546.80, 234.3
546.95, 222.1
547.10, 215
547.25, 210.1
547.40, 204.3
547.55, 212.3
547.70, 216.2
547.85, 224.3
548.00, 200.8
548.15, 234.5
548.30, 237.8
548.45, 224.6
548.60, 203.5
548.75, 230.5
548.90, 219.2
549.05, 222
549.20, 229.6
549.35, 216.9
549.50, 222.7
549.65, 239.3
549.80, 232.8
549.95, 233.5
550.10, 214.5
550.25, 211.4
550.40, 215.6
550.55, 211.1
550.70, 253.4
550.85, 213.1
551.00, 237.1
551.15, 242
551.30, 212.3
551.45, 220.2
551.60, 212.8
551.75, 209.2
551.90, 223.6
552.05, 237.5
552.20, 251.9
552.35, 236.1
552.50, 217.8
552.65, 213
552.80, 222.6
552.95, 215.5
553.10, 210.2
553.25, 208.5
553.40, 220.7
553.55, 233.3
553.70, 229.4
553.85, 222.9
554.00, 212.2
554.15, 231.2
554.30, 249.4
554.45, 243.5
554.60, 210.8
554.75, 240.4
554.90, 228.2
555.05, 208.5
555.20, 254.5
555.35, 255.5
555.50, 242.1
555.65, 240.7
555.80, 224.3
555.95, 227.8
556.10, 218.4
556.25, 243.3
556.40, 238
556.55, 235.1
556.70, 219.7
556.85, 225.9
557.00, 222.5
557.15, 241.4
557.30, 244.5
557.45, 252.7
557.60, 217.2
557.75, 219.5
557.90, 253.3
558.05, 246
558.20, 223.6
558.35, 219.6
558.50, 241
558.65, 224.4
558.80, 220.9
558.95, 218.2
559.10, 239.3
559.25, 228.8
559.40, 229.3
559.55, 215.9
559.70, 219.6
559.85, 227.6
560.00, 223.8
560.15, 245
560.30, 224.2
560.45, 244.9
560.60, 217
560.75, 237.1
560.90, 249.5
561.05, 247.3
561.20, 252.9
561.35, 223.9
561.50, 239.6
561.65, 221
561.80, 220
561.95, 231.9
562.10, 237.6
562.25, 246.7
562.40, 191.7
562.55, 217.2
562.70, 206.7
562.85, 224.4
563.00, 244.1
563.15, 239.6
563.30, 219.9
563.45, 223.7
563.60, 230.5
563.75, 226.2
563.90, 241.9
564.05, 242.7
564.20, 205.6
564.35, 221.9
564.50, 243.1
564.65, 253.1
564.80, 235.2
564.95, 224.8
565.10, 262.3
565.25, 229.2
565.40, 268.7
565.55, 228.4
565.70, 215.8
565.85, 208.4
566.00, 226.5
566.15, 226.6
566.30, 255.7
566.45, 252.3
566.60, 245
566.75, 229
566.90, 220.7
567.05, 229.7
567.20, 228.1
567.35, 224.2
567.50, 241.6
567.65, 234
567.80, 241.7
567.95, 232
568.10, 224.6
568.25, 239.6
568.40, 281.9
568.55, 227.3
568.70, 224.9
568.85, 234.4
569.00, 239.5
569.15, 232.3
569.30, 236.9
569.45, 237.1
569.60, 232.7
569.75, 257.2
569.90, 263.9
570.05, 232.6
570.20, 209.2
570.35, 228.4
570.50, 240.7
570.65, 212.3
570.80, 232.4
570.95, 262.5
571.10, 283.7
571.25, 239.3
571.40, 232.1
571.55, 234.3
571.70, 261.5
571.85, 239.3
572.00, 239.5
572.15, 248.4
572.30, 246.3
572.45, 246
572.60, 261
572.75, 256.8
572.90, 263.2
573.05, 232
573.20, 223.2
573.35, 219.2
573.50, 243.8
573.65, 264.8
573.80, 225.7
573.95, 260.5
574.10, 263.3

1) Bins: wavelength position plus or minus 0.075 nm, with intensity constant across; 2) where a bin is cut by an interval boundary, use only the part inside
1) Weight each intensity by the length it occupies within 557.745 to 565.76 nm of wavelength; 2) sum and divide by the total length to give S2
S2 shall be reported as 231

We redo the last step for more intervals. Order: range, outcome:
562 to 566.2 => 230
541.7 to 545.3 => 233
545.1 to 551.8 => 224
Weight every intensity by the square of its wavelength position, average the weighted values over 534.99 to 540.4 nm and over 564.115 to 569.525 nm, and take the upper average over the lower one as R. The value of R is 1.2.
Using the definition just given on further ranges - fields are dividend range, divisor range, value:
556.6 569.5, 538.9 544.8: 1.09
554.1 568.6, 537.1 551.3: 1.09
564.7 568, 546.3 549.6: 1.13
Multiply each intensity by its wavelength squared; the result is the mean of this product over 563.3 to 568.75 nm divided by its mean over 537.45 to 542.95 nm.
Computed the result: 1.12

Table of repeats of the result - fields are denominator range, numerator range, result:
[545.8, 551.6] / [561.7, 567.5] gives 1.09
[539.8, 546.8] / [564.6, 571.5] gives 1.13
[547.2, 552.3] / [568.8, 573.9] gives 1.17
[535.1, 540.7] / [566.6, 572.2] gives 1.19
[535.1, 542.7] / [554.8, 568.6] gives 1.11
